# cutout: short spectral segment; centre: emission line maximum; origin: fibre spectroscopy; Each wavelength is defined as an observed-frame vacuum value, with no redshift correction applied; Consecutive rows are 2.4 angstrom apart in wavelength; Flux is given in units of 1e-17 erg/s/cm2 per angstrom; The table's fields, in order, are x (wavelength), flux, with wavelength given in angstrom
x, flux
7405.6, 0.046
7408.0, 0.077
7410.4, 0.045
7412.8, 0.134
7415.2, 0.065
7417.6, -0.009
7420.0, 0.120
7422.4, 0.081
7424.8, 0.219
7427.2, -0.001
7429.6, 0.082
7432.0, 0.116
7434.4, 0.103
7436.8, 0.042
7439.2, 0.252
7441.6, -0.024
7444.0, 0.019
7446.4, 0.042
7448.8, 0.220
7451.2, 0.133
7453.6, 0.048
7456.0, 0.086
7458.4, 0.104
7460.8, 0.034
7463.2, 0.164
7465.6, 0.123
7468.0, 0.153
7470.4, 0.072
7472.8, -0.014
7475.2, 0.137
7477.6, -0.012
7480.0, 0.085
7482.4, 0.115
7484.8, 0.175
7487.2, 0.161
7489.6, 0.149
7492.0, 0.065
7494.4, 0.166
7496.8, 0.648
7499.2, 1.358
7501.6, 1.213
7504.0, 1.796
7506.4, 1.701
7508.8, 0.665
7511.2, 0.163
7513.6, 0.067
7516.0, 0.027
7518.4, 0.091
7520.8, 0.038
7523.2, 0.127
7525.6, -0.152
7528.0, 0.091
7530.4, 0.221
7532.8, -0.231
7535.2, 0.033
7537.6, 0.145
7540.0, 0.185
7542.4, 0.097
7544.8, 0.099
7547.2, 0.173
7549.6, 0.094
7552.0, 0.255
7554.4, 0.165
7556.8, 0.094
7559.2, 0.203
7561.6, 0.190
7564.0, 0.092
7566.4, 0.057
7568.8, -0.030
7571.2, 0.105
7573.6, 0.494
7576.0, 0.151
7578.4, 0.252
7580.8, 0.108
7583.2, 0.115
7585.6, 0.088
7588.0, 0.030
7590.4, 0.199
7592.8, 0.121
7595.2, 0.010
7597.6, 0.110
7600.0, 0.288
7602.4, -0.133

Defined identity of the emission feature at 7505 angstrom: [O II] 3727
